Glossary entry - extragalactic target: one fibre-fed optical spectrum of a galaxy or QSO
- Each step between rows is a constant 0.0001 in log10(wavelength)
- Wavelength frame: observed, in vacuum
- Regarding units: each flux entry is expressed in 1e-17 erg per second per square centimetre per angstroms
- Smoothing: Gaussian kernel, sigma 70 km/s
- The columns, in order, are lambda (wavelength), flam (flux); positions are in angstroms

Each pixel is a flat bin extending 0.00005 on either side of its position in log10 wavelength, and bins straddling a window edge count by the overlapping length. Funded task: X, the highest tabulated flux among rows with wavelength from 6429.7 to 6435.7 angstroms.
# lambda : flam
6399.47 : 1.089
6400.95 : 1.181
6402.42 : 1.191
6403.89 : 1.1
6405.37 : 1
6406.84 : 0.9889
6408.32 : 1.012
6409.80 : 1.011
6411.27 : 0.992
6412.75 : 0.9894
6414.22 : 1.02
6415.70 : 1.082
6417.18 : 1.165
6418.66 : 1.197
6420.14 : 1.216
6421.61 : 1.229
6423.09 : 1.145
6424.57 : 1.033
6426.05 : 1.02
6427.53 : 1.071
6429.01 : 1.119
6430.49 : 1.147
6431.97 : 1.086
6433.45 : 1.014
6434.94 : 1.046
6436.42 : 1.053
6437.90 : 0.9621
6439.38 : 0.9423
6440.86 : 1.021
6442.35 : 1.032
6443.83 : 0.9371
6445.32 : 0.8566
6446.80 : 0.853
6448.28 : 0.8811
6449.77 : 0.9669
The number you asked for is 1.147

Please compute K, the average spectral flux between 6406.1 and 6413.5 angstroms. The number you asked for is 0.999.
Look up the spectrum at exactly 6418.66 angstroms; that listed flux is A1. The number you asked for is 1.197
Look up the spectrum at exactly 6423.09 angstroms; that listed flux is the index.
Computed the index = 1.145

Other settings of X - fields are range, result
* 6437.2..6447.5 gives 1.032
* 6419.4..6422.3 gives 1.229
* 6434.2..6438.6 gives 1.053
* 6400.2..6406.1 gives 1.191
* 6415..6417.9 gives 1.165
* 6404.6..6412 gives 1.012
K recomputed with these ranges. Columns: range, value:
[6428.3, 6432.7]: 1.12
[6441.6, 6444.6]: 0.981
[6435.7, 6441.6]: 0.996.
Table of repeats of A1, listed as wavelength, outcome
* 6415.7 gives 1.082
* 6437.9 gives 0.9621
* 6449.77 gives 0.9669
